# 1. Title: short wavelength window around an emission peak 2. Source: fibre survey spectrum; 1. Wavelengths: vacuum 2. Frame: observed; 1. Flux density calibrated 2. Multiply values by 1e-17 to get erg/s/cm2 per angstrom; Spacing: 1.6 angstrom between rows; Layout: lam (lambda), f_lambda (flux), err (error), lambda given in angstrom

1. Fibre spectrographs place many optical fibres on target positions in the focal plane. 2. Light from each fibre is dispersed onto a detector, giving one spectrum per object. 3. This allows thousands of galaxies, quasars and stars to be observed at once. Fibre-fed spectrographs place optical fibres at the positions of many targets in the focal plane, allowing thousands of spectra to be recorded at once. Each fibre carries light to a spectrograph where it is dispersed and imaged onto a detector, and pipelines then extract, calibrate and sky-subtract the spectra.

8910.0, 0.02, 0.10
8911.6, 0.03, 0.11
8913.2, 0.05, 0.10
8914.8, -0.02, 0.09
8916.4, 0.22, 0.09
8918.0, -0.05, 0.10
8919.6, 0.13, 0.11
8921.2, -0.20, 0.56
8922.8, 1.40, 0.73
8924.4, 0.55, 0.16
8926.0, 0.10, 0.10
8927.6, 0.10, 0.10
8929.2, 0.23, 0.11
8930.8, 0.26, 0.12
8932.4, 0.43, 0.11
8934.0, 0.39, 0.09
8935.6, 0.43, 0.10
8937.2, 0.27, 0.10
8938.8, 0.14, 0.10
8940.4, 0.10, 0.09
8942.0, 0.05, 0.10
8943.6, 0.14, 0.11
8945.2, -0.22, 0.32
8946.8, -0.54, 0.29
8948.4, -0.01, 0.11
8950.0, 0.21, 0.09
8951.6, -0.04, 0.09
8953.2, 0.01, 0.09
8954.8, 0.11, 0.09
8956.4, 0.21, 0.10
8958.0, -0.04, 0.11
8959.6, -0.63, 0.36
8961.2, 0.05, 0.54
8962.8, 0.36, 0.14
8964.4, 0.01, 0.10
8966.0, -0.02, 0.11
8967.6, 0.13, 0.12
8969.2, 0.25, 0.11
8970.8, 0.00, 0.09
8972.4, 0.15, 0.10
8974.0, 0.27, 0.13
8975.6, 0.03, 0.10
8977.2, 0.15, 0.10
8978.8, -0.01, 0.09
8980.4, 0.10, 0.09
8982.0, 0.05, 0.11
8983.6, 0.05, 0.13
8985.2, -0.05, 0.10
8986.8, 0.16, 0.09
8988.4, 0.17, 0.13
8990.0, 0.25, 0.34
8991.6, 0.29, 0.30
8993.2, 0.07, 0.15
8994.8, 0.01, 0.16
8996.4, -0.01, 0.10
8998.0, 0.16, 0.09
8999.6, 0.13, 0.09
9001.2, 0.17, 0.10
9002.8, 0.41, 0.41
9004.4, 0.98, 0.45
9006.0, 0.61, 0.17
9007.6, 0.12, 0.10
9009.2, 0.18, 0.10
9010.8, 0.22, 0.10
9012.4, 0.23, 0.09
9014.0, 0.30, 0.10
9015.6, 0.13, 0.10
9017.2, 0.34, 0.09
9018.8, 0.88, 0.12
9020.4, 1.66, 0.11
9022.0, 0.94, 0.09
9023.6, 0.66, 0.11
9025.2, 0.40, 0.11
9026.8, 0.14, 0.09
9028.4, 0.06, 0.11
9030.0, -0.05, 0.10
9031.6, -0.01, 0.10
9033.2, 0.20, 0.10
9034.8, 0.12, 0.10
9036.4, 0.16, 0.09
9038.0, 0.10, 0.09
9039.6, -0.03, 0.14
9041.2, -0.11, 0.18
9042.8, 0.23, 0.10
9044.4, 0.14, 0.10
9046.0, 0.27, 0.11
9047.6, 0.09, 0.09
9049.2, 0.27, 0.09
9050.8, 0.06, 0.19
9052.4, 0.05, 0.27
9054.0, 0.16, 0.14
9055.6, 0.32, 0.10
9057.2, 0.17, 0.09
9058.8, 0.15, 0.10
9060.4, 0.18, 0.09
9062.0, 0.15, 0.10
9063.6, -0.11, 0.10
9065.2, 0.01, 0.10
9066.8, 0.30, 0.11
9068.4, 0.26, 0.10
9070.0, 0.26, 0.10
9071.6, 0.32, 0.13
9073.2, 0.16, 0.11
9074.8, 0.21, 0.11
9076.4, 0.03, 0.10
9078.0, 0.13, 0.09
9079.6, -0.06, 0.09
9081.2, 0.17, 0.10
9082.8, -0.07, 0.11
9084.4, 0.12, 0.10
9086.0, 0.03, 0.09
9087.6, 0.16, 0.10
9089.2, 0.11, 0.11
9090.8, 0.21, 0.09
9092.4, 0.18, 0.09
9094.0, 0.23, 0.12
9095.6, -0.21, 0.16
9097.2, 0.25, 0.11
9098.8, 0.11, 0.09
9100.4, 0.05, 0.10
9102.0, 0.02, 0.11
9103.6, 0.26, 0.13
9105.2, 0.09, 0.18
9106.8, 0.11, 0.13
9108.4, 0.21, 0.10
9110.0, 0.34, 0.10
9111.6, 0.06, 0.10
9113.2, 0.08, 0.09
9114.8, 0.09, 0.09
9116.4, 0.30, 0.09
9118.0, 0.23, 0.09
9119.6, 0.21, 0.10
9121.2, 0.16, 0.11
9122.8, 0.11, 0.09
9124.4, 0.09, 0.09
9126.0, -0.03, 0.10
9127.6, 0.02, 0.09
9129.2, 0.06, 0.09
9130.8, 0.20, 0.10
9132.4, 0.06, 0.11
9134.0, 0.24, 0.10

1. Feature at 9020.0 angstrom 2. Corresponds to [O III] 5007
